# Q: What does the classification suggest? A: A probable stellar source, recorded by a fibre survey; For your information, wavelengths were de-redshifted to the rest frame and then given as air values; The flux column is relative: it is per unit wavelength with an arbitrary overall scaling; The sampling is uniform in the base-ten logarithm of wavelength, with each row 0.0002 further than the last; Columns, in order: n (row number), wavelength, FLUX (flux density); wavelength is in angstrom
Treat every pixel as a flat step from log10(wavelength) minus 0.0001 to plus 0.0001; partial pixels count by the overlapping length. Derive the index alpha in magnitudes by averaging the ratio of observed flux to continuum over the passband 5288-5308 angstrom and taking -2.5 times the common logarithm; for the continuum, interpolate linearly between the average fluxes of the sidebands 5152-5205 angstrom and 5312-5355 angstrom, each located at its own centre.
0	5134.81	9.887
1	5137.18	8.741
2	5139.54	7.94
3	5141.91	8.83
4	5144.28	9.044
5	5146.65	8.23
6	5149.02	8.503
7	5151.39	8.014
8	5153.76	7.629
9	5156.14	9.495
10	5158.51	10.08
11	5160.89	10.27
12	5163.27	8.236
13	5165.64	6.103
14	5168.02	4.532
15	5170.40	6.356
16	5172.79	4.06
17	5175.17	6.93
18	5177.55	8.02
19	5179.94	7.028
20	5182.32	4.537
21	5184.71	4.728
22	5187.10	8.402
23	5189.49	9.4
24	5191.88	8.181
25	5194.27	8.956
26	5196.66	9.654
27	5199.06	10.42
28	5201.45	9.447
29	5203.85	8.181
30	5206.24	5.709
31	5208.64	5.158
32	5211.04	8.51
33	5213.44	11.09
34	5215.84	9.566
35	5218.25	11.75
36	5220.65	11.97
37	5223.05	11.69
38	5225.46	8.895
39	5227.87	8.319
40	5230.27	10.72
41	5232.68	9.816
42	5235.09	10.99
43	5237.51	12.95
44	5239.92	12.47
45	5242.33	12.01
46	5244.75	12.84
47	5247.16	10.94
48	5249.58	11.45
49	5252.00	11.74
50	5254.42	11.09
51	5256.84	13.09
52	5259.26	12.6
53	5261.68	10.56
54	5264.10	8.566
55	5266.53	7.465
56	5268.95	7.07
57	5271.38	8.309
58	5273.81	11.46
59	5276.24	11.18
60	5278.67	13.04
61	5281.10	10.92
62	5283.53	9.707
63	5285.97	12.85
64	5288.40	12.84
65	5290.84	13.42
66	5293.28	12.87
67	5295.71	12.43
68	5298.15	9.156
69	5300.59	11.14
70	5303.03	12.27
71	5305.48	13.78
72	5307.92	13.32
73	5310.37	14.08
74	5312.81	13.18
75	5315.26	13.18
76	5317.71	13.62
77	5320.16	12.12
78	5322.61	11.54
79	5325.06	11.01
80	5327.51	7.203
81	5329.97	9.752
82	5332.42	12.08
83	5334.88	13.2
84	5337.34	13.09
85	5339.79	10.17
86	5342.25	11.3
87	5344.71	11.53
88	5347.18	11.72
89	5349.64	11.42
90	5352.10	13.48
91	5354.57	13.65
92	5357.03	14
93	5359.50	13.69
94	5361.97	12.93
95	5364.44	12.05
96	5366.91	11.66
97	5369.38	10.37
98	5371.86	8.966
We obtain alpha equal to -0.133 mag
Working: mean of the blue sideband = 7.76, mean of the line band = 12.3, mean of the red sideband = 11.8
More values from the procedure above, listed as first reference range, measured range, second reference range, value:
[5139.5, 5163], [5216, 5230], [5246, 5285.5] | -0.06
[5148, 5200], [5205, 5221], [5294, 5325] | 0.02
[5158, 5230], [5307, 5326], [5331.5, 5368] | -0.11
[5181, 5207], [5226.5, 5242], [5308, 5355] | -0.19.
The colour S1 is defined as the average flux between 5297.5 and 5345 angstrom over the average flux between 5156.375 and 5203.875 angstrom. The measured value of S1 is 1.54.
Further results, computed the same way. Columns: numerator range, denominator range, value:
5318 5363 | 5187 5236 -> 1.27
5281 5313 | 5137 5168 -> 1.47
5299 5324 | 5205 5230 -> 1.37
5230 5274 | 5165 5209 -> 1.50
